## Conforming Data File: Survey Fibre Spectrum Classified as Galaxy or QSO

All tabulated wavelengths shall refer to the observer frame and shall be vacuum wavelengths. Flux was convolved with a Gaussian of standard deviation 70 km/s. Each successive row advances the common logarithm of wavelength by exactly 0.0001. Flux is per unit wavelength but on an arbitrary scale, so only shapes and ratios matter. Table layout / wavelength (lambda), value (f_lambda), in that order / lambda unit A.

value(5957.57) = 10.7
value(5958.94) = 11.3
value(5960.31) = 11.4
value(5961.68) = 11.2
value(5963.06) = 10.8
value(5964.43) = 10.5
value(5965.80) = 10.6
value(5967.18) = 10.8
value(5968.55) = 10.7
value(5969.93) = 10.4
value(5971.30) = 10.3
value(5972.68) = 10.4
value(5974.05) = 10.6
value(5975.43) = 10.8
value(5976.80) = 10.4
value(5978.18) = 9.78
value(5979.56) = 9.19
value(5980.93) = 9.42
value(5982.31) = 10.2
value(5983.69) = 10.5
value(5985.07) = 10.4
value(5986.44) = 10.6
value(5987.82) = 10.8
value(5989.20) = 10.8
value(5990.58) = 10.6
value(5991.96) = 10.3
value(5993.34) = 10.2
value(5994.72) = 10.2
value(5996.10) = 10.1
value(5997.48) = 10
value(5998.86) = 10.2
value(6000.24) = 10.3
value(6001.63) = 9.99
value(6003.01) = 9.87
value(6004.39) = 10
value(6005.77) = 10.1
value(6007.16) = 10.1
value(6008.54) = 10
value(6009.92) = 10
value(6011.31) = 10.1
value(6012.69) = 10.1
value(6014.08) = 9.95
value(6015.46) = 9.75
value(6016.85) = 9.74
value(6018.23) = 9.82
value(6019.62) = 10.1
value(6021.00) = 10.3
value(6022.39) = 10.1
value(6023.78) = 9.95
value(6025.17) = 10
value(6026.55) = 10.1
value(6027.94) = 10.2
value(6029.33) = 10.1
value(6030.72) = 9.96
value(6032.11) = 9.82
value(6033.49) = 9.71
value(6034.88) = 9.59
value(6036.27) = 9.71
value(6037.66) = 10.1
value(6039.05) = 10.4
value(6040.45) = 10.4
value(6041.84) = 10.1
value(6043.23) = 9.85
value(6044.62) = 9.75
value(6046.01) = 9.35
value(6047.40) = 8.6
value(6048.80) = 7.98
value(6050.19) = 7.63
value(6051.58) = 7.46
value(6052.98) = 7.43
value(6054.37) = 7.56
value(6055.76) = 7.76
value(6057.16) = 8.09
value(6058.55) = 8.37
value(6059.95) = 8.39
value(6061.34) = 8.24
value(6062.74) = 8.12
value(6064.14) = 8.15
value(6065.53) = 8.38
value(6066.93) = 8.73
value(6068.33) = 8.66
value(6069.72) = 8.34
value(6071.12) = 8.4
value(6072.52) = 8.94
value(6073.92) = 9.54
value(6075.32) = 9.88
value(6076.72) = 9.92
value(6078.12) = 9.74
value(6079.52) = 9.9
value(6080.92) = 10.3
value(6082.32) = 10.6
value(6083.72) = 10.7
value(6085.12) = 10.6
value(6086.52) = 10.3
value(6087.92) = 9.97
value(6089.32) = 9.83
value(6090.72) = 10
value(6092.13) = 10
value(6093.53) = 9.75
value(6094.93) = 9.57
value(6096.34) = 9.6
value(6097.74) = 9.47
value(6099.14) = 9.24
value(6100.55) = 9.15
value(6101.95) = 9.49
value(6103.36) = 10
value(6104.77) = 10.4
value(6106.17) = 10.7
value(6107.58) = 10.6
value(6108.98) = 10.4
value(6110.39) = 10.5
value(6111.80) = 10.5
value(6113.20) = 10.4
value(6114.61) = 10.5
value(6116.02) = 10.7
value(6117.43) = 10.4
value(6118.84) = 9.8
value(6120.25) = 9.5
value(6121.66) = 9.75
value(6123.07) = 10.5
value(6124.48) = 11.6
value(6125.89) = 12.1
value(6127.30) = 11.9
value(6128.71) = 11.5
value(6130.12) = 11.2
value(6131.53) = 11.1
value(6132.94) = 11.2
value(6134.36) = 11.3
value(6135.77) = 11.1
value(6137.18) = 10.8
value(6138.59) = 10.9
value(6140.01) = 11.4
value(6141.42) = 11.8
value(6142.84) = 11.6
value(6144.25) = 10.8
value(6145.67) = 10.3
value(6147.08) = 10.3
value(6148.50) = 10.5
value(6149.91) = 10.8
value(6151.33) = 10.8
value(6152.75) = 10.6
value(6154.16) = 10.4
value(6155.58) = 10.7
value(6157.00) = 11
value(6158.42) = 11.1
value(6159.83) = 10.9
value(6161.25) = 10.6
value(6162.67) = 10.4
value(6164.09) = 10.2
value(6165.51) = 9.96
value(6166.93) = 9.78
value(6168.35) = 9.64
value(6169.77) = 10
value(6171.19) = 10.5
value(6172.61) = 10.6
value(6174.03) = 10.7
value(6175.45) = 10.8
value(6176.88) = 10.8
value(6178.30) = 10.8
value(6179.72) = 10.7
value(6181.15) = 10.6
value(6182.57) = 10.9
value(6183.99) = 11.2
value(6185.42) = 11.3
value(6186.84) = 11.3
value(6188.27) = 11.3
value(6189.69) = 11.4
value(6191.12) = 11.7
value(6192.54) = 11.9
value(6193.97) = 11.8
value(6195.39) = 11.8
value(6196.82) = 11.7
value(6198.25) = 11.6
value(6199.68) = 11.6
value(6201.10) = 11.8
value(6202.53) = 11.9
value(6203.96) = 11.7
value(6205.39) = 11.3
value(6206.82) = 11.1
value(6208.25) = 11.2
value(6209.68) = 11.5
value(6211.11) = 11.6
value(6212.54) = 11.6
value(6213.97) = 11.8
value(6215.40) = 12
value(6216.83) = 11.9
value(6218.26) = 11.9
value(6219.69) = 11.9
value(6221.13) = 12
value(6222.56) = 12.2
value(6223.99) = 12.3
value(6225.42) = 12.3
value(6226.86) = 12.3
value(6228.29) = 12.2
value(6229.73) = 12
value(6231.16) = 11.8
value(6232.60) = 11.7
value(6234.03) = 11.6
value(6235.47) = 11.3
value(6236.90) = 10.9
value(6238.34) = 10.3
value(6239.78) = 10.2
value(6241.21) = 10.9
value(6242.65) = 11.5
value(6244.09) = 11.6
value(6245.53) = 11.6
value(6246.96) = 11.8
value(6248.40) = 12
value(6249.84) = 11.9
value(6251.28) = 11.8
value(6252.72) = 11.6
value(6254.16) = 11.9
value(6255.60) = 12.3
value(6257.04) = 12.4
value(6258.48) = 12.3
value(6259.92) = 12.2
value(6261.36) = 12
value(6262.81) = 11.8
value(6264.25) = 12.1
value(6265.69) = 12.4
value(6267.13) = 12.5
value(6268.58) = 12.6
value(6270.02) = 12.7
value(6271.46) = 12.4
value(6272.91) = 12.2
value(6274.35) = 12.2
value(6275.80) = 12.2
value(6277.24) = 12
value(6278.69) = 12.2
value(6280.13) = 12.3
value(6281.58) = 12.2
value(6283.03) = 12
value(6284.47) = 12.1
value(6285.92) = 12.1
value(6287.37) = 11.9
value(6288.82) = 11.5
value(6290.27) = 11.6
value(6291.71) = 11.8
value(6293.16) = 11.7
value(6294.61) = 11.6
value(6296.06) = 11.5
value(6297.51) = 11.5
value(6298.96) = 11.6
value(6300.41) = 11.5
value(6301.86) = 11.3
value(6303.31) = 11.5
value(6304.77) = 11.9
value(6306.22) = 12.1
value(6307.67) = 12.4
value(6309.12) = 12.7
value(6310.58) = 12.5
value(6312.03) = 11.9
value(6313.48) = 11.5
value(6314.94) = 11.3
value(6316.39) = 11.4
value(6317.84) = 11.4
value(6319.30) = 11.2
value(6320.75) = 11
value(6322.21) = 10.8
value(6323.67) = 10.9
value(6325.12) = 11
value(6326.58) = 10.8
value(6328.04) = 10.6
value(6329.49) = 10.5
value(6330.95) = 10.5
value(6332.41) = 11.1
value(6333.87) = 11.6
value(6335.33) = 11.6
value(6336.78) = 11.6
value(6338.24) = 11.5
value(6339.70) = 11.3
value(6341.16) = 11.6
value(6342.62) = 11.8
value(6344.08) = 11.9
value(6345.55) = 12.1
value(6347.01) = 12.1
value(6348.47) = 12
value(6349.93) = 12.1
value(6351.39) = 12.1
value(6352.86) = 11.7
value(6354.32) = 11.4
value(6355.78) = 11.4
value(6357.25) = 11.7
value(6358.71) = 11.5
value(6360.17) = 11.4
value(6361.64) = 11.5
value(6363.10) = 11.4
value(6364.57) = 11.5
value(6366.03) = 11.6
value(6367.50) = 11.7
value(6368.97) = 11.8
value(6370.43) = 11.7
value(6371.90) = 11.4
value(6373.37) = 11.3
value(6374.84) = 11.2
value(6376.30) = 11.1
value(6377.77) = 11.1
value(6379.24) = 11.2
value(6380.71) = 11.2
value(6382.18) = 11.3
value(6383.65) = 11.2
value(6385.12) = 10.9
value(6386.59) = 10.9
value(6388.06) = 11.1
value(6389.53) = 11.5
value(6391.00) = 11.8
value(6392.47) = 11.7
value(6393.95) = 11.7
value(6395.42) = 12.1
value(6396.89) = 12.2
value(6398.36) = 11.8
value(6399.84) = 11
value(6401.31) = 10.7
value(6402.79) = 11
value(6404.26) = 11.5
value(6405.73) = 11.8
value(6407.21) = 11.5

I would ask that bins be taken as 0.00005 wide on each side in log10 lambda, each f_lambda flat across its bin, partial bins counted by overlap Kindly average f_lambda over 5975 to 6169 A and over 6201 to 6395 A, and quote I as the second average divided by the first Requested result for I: 1.17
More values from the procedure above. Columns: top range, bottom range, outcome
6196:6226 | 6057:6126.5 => 1.21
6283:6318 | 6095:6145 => 1.11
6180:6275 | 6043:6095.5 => 1.29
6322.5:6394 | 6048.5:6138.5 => 1.17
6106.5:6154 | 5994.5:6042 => 1.08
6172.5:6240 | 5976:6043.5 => 1.14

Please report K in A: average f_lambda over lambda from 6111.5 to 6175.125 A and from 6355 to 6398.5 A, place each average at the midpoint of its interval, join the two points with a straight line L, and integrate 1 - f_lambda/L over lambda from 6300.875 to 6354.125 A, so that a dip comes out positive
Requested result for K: -1.1 A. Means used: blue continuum 10.7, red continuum 11.5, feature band 11.5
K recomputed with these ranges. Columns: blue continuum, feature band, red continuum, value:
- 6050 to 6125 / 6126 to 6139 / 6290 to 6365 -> -1.8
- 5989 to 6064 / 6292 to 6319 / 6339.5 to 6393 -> -1.4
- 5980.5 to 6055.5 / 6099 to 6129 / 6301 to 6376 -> -0.4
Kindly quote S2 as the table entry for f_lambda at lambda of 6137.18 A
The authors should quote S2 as 10.8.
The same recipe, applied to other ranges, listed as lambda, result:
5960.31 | 11.4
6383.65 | 11.2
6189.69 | 11.4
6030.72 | 9.96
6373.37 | 11.3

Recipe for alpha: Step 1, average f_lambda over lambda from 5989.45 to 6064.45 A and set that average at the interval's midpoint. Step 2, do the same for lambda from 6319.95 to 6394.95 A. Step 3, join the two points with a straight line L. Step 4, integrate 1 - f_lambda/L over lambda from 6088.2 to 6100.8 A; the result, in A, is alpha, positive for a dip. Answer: 0.3 A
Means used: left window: 9.54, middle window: 9.65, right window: 11.4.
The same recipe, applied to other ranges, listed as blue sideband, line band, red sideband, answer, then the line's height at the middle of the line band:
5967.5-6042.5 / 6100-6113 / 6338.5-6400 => 0.4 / 10.5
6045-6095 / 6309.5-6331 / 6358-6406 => -0.5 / 10.9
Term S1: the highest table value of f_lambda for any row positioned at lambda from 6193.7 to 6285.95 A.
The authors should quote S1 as 12.7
